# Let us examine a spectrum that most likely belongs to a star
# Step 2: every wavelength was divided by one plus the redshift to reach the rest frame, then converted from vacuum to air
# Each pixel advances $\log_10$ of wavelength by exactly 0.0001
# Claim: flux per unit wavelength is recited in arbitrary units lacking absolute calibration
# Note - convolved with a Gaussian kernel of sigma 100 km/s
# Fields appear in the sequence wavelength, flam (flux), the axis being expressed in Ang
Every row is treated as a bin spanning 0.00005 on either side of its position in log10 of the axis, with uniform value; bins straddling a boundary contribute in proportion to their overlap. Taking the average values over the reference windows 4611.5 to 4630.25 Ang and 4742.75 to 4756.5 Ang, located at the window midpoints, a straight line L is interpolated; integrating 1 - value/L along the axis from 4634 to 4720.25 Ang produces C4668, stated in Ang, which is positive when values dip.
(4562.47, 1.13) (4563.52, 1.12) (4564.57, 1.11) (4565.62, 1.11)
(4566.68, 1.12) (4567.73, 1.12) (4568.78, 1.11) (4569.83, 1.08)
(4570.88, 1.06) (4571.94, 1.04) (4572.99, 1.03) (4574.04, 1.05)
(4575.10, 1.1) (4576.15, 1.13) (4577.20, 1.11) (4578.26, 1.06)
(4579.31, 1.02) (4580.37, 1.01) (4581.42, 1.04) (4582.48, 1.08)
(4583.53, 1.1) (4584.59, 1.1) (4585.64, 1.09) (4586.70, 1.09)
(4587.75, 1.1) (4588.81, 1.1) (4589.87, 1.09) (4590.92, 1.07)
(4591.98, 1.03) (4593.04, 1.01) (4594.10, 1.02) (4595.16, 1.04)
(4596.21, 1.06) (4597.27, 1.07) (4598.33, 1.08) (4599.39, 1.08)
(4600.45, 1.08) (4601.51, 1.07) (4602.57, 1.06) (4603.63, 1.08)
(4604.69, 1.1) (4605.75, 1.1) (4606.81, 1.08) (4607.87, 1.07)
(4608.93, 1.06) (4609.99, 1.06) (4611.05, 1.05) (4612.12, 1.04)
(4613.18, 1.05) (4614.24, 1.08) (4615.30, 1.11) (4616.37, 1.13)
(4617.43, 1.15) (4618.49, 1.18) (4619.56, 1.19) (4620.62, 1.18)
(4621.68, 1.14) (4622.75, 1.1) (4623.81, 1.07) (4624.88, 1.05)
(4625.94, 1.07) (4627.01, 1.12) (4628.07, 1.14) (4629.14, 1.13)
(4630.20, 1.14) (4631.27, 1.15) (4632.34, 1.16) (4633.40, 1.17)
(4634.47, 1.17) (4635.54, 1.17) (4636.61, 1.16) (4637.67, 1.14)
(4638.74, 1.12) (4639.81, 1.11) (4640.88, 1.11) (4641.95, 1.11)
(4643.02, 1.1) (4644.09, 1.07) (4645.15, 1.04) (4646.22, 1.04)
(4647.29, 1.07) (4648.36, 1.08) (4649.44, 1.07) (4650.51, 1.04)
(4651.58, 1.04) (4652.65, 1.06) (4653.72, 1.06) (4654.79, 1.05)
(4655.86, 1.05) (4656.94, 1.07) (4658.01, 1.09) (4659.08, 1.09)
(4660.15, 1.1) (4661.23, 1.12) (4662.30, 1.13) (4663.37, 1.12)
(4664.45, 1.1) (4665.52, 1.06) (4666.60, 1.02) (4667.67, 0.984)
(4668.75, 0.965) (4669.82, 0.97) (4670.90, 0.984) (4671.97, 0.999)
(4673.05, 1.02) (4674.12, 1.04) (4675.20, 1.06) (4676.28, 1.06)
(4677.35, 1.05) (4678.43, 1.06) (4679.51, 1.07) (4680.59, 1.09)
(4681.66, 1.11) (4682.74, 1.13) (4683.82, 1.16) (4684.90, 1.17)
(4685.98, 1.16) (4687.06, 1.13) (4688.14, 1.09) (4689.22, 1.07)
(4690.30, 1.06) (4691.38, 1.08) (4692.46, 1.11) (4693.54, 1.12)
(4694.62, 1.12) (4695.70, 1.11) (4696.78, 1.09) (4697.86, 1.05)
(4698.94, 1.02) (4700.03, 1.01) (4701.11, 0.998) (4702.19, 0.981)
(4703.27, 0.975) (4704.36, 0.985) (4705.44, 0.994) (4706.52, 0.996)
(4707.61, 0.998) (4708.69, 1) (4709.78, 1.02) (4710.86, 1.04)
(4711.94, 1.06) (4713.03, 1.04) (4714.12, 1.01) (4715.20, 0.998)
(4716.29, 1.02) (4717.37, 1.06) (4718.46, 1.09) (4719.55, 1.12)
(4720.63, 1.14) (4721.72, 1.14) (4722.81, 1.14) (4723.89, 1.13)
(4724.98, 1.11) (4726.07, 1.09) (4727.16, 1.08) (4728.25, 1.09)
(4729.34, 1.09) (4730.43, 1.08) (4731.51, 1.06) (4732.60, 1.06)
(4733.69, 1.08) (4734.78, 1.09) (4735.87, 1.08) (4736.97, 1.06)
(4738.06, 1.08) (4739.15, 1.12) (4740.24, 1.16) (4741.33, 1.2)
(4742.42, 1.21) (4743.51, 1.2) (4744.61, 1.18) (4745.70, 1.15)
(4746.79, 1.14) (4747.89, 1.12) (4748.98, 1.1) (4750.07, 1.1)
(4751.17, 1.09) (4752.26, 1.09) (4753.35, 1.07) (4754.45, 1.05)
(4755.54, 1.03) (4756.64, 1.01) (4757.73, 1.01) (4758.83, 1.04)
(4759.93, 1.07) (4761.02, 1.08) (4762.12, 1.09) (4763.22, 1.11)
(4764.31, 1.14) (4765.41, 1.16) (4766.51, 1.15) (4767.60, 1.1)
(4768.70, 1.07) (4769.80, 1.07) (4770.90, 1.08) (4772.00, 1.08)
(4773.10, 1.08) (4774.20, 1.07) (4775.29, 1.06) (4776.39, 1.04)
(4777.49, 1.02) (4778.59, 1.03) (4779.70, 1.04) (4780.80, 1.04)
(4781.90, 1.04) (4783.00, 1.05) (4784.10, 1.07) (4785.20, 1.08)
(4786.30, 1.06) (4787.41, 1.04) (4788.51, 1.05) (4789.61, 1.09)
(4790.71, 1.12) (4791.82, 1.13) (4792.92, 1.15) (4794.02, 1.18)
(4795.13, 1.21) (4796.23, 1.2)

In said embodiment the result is 3.5 Ang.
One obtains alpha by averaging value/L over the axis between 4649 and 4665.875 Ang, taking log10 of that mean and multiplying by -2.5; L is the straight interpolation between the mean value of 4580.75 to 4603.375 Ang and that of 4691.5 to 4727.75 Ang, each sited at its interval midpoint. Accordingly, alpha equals -0.02 mag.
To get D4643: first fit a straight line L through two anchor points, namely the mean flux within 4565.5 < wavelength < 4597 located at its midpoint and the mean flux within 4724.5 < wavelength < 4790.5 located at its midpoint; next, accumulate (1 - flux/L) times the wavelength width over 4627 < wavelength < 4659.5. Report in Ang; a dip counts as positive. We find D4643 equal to -0.71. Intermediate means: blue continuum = 1.07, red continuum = 1.09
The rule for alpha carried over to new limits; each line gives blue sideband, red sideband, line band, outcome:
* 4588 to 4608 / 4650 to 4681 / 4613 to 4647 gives -0.060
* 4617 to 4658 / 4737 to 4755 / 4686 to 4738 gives 0.056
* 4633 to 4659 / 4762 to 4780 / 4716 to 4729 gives -0.017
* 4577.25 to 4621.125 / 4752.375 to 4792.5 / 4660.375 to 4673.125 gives 0.036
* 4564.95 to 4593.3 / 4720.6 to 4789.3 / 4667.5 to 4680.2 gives 0.062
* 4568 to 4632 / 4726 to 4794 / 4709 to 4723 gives 0.024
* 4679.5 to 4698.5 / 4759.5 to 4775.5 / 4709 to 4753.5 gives 0.004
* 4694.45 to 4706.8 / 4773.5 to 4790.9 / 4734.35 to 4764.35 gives -0.059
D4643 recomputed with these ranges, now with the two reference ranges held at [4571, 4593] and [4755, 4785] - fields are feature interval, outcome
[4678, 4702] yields -0.5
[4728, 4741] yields -0.3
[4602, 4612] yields 0.0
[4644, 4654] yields 0.1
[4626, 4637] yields -0.8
